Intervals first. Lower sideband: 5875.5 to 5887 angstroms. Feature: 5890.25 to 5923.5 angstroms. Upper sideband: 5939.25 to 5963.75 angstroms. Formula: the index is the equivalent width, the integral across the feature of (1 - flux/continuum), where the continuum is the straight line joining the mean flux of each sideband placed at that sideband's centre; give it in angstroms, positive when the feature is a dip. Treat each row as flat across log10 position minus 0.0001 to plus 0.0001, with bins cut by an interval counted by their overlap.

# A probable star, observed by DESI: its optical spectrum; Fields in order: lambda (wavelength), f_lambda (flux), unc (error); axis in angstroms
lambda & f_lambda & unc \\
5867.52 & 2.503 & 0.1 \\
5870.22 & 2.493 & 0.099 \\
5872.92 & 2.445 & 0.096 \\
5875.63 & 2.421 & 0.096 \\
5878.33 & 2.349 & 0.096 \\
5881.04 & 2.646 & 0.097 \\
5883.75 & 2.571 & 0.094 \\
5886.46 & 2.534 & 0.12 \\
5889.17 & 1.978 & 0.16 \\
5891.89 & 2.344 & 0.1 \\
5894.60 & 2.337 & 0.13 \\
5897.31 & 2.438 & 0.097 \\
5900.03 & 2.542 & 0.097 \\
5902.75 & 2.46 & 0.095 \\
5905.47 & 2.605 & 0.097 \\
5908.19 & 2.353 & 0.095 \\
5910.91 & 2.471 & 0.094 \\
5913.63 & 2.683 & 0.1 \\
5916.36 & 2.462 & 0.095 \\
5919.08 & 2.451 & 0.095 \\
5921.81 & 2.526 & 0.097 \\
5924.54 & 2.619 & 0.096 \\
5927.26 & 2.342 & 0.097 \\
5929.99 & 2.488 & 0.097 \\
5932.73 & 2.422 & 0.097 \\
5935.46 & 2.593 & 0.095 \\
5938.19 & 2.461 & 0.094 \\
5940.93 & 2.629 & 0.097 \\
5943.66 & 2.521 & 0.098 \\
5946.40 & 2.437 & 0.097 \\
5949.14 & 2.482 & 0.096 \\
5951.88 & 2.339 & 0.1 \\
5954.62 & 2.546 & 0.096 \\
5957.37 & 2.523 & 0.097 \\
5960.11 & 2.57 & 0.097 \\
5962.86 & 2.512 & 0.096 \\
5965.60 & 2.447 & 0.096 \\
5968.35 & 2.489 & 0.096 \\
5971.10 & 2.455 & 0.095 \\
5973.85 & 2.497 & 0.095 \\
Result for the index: 0.5 angstroms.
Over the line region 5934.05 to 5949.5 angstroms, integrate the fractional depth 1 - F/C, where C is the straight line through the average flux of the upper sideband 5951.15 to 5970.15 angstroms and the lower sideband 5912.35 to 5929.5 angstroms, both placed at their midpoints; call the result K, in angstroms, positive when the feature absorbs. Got -0.1 angstroms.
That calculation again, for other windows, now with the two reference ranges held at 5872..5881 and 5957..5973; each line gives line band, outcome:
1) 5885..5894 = 0.57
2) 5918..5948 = -0.28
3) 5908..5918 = -0.18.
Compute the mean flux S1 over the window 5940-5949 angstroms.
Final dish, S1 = 2.52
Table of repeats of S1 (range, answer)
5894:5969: 2.49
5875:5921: 2.45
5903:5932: 2.5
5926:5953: 2.47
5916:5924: 2.5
